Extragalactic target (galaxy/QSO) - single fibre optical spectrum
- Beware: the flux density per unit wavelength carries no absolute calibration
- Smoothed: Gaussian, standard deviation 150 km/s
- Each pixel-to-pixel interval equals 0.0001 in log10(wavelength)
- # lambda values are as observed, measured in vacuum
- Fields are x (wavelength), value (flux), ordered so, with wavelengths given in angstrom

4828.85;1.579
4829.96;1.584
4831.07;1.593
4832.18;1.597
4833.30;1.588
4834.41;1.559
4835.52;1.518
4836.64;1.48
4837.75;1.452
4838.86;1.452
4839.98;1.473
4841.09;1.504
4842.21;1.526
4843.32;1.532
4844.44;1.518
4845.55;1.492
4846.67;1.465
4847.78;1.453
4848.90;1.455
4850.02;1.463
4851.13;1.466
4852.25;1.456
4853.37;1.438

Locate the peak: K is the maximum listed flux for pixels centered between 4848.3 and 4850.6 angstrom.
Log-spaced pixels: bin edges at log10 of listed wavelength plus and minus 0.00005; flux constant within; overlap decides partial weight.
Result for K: 1.463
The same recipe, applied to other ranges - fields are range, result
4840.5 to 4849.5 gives 1.532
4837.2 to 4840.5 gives 1.473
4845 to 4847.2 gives 1.492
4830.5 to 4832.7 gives 1.597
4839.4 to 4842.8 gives 1.526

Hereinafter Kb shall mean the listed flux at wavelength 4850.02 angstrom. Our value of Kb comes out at 1.463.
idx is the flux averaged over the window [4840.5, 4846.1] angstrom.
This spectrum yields 1.52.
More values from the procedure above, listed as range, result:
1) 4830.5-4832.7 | 1.6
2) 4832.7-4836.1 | 1.55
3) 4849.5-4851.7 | 1.47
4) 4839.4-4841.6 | 1.49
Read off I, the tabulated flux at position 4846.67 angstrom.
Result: 1.465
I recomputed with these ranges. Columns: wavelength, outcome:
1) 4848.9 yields 1.455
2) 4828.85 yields 1.579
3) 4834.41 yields 1.559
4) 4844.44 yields 1.518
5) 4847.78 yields 1.453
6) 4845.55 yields 1.492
